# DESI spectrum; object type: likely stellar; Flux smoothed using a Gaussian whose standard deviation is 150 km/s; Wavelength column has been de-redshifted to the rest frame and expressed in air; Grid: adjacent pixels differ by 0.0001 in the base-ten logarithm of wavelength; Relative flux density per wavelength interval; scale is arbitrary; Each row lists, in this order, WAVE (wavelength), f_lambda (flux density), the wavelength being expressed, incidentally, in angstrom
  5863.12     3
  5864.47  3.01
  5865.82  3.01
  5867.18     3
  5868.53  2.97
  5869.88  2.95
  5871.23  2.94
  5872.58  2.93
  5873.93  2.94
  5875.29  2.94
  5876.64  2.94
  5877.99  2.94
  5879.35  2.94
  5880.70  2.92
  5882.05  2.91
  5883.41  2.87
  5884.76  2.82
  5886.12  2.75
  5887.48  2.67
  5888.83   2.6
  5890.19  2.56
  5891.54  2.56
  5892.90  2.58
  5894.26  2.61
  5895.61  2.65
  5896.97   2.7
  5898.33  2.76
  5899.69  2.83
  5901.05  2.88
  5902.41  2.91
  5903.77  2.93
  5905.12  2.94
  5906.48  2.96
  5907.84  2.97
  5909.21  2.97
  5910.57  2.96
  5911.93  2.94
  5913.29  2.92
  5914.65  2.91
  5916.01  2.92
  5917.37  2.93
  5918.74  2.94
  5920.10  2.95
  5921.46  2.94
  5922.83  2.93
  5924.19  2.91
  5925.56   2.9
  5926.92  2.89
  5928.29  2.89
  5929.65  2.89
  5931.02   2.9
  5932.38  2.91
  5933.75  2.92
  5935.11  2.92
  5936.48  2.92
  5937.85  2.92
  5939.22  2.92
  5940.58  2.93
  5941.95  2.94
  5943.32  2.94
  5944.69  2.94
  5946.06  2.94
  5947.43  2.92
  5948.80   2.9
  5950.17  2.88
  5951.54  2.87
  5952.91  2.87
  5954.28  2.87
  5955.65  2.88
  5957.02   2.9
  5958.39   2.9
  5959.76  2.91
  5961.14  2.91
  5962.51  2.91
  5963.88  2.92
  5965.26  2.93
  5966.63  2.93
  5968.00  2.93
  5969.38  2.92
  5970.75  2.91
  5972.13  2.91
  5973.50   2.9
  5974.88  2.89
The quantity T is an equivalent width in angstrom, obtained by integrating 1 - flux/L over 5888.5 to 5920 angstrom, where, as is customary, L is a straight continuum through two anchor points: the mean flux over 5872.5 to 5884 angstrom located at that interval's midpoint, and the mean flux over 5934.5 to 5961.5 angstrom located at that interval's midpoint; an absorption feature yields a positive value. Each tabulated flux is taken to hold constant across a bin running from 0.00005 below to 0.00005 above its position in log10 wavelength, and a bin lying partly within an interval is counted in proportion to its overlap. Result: 1.0 angstrom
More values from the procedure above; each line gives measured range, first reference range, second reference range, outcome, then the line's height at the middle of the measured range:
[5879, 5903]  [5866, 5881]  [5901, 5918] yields 1.59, 2.94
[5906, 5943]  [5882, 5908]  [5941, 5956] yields -1.09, 2.84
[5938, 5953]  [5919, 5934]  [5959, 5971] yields 0.00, 2.92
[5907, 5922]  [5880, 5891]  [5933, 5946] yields -0.48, 2.85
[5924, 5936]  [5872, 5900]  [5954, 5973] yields -0.21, 2.85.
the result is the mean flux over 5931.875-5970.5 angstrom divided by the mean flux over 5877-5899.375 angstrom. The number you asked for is 1.1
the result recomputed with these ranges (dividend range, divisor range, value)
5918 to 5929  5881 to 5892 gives 1.07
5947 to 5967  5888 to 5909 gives 1.05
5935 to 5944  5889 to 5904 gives 1.08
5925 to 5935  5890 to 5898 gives 1.11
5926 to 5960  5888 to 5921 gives 1.03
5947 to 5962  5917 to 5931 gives 0.99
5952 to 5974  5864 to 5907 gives 1.02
